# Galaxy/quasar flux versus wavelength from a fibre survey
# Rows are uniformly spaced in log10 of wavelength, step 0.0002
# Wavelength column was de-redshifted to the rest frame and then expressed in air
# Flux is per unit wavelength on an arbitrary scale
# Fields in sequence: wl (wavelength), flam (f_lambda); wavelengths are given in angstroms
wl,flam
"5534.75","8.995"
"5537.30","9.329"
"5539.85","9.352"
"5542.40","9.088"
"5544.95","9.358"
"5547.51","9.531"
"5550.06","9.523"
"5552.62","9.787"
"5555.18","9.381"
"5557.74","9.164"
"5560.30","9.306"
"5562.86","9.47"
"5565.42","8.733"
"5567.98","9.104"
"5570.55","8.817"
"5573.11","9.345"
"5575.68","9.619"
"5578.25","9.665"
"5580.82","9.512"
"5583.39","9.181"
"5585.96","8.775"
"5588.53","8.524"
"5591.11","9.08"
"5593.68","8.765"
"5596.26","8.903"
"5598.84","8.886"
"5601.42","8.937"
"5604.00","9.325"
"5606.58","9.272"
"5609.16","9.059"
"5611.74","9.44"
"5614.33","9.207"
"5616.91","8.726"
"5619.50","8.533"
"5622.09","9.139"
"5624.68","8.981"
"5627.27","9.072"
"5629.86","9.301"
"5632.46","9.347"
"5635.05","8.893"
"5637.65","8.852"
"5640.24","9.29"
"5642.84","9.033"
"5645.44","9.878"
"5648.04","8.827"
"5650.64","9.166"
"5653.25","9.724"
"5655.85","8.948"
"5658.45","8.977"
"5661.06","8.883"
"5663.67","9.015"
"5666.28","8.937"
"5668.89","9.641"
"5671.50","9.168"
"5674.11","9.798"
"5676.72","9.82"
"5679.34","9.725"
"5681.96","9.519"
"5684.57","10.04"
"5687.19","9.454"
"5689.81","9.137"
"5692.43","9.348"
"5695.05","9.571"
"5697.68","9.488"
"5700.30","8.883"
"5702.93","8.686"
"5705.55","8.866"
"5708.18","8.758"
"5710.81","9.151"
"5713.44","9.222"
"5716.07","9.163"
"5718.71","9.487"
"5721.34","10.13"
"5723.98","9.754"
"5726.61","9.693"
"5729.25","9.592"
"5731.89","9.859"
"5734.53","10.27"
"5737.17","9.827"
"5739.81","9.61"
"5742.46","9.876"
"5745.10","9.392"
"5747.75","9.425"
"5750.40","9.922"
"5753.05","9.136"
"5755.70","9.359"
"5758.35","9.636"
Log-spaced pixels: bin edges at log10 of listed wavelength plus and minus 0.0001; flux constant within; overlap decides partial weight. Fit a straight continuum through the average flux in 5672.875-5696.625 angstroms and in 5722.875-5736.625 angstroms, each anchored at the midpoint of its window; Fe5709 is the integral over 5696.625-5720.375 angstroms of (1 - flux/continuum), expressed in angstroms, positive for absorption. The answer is 1.6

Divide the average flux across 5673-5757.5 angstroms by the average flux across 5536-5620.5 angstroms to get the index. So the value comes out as 1.0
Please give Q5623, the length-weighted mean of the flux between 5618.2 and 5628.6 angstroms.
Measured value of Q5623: 8.93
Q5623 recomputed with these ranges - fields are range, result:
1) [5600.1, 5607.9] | 9.18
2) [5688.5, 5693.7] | 9.24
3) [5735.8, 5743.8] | 9.78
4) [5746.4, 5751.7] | 9.66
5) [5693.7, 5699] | 9.53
